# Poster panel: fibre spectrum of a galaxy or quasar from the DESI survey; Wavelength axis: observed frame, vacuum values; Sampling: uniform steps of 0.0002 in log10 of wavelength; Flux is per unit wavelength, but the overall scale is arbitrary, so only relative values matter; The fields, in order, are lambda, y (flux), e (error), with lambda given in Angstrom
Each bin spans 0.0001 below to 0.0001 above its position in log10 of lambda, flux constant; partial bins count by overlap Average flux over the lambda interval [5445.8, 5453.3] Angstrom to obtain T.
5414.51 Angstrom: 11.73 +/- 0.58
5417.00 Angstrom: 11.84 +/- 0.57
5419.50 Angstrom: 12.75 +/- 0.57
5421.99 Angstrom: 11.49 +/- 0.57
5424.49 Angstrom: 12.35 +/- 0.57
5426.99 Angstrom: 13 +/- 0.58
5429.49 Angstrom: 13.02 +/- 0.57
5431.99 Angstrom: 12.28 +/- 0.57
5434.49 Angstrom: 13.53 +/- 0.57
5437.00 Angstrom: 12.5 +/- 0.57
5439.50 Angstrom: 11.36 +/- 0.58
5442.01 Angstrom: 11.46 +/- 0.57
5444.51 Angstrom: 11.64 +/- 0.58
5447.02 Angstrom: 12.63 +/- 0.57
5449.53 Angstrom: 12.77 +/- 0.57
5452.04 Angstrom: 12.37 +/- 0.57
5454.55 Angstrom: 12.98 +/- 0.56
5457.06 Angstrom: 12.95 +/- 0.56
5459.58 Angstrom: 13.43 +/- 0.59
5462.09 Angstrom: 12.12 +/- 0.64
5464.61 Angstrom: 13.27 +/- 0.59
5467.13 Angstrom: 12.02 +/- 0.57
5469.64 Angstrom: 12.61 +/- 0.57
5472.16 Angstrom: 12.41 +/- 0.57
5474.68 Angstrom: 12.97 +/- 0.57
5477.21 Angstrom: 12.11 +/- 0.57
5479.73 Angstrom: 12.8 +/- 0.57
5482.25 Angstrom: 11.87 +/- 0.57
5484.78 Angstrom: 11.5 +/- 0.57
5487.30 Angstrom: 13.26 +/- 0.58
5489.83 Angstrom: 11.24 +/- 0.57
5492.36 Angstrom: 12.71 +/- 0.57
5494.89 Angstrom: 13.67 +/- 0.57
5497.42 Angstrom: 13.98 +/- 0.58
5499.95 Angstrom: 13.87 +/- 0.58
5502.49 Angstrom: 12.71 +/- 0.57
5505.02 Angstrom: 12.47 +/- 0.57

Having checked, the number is 12.6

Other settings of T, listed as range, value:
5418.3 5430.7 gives 12.5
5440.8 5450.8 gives 12.1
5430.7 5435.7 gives 12.9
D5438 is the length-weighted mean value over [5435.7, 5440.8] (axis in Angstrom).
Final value 11.9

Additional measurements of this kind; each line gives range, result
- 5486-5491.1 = 12.3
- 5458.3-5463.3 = 12.8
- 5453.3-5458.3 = 13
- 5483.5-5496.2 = 12.5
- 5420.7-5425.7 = 11.9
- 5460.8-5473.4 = 12.5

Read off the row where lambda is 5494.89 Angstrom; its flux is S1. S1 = 13.67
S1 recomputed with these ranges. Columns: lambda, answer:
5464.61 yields 13.27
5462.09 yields 12.12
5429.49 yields 13.02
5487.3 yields 13.26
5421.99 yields 11.49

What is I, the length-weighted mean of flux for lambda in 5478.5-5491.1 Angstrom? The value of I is 12.1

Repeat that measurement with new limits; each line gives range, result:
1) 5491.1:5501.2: 13.6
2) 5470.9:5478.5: 12.5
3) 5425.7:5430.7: 13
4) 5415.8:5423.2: 12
